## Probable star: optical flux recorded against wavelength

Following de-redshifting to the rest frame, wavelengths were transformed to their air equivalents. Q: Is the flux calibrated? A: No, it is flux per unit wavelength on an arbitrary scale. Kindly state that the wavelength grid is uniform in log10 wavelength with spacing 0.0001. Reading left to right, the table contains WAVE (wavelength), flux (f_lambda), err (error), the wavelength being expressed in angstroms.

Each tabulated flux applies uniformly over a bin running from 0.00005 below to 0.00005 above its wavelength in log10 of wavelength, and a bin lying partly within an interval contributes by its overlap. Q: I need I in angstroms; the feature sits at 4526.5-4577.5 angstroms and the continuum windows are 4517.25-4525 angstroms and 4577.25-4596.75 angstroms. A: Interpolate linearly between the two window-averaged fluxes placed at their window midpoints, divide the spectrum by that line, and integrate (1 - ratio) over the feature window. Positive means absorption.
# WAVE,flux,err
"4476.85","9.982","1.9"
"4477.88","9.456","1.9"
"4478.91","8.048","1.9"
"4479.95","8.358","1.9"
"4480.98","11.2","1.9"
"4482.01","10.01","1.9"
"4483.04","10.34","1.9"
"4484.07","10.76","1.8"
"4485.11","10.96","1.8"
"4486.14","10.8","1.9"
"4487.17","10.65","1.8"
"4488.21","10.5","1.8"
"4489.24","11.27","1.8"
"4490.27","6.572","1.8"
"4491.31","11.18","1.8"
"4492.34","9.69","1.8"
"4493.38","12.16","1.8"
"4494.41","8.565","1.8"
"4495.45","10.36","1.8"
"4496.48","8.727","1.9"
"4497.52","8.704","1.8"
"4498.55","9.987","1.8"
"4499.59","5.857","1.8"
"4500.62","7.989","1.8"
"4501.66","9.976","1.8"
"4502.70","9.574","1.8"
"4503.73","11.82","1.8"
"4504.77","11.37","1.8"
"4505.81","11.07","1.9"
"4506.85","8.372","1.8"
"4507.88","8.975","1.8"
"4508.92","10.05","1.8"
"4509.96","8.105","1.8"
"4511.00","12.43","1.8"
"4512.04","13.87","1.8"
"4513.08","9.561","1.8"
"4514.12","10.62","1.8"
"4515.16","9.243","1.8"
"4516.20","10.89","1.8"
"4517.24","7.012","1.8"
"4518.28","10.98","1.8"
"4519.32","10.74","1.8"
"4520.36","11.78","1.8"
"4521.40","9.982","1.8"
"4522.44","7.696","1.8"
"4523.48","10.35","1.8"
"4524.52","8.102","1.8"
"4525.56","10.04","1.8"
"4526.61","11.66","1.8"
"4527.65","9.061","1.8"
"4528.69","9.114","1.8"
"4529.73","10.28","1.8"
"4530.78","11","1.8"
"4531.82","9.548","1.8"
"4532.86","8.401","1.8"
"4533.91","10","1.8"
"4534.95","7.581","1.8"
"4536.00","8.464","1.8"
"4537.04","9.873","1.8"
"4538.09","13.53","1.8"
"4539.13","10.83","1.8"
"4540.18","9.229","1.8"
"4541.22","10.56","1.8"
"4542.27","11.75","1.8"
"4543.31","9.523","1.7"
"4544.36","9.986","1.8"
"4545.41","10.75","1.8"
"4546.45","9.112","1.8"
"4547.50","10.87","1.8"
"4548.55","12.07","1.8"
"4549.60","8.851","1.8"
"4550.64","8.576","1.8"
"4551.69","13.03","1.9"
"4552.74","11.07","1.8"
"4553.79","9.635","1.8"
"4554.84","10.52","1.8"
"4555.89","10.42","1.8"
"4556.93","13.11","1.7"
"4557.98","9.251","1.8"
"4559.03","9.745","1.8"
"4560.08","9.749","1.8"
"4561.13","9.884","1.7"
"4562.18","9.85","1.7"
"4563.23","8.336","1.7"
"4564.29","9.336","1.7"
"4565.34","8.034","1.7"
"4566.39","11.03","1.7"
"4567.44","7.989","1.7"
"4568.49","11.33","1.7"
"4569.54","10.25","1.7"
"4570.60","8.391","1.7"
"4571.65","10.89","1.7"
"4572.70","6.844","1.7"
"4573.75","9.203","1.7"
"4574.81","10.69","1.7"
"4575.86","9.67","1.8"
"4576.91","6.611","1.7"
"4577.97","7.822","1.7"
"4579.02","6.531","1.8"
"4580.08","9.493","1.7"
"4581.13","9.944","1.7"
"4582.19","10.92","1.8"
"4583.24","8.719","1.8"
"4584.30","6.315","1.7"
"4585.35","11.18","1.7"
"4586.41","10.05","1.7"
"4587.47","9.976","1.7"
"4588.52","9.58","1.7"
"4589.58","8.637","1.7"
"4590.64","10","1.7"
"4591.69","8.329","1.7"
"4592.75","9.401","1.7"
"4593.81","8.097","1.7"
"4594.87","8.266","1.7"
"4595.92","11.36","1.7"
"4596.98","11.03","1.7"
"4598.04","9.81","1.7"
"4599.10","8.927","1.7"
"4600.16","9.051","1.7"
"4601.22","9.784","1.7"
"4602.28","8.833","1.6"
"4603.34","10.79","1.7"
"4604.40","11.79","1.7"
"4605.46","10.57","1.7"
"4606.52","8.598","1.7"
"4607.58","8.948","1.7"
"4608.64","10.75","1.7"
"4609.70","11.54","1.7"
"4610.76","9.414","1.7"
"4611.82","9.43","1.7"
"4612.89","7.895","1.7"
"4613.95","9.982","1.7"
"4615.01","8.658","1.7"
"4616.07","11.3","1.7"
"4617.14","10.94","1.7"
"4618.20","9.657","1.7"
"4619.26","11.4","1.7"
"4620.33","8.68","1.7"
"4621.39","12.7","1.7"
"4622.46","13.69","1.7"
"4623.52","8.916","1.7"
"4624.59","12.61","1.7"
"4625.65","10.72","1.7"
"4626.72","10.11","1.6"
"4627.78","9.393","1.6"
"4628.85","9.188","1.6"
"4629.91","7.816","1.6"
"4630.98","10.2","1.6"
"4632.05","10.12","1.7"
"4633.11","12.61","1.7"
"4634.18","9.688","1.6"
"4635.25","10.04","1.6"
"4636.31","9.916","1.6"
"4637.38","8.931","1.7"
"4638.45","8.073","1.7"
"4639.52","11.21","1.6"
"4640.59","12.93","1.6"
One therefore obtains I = -2.20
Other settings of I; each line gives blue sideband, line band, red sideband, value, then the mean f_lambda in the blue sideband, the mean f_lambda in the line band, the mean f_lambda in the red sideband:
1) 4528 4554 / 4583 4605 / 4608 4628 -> 1.7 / 10.1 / 9.53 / 10.4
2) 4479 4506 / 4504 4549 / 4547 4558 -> 1.1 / 9.89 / 10.1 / 10.7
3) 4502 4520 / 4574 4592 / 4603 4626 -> 2.2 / 10.3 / 9.1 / 10.4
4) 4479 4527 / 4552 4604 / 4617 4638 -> 3.5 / 9.95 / 9.5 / 10.3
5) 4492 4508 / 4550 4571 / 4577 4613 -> -1.1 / 9.59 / 9.98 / 9.45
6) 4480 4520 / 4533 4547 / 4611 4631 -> 0.0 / 10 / 10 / 10.2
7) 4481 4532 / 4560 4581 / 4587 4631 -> 1.8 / 9.98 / 9.1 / 9.92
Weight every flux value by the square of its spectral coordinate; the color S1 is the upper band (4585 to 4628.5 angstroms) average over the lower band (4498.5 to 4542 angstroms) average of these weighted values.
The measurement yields 1.05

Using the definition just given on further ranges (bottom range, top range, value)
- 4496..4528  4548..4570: 1.05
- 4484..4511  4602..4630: 1.10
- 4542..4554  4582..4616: 0.94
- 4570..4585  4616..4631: 1.22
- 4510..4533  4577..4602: 0.94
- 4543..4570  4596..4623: 1.03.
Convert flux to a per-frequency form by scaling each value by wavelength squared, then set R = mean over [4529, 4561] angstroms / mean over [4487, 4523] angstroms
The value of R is 1.1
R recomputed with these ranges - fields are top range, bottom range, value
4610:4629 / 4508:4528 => 1.07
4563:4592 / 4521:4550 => 0.94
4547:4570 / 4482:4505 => 1.05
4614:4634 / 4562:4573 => 1.15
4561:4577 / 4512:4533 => 0.96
